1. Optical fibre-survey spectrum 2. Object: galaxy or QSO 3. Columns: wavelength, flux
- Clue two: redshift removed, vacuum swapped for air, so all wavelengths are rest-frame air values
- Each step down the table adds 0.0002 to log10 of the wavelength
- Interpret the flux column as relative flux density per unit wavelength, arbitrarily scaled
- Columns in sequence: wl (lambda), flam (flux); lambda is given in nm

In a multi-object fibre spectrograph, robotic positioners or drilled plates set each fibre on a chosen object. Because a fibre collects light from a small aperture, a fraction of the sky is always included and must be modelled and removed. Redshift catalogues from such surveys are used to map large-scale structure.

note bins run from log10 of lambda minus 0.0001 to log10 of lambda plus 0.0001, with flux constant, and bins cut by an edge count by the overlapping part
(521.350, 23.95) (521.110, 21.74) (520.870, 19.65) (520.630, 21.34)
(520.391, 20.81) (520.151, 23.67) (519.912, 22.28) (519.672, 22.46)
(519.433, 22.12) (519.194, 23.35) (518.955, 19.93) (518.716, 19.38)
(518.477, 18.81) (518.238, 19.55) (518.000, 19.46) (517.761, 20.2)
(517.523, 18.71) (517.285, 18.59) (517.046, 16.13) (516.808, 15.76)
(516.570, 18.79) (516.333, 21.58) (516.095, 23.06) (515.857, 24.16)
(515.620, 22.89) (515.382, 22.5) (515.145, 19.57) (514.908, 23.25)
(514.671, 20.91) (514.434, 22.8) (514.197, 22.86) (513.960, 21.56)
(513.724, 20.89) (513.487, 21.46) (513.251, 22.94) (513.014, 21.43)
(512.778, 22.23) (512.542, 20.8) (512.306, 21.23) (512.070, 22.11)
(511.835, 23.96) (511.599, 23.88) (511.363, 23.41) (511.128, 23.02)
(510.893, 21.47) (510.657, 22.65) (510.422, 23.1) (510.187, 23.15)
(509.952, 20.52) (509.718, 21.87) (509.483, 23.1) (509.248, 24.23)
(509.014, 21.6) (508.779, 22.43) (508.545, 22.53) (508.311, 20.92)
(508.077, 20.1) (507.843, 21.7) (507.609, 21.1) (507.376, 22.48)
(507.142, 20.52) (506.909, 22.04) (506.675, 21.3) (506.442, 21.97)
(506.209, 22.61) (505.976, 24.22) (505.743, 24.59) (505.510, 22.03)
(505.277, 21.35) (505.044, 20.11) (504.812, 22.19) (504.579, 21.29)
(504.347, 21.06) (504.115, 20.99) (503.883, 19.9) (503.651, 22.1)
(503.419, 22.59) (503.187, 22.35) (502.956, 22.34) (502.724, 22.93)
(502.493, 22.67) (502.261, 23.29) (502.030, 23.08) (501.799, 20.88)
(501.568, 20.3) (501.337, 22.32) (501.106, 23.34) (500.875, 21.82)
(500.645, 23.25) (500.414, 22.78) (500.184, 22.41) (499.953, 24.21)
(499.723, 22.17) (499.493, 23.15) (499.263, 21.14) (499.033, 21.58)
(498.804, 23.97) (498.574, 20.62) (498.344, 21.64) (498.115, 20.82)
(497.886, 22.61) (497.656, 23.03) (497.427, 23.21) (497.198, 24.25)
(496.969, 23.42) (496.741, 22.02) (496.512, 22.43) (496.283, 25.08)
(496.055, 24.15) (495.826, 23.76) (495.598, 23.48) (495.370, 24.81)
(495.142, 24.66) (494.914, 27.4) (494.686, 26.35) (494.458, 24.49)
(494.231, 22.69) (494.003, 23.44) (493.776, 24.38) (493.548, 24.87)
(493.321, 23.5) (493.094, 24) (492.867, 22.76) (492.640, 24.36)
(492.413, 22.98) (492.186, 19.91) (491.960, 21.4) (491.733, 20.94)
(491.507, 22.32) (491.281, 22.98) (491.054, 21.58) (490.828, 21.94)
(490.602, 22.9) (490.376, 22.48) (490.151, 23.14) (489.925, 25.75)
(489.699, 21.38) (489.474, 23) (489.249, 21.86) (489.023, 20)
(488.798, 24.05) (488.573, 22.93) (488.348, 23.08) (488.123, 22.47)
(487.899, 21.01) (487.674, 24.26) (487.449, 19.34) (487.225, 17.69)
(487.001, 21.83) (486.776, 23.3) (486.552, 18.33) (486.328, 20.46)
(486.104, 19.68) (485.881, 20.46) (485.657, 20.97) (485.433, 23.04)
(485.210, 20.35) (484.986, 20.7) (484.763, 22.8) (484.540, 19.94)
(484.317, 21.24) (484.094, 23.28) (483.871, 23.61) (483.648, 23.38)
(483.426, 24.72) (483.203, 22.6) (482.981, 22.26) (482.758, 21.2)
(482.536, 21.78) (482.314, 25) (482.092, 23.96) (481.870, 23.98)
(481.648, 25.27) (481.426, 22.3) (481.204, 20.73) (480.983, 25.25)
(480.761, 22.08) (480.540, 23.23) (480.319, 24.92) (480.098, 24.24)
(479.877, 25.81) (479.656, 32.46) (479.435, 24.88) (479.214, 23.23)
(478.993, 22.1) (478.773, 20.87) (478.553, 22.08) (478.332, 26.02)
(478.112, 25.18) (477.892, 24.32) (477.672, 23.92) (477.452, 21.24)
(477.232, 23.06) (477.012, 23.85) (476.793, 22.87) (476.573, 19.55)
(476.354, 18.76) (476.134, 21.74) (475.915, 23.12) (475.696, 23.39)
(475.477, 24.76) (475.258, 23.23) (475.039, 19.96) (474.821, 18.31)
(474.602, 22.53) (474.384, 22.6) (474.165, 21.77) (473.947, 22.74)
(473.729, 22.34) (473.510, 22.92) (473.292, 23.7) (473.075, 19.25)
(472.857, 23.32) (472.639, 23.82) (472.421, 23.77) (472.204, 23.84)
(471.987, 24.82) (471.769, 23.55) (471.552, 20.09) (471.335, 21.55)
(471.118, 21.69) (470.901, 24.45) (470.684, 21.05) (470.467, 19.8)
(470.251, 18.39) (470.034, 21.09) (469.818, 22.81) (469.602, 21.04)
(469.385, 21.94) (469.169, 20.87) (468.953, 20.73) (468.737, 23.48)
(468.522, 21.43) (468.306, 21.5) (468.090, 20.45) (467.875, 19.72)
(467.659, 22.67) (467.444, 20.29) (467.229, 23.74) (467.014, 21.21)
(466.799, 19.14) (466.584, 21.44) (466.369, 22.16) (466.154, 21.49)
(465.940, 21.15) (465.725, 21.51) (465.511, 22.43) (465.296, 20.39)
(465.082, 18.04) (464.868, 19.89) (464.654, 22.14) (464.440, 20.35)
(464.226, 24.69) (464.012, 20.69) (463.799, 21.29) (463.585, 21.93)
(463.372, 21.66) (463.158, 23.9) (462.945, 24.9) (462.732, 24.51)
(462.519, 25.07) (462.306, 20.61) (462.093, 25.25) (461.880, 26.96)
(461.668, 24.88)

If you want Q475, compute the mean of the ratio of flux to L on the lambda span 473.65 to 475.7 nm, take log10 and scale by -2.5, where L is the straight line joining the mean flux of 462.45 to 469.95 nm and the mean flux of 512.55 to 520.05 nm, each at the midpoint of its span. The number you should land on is -0.03 mag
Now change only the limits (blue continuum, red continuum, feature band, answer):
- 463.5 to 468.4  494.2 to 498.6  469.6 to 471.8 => 0.01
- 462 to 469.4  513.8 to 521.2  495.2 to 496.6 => -0.13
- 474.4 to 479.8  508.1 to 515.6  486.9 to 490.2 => 0.03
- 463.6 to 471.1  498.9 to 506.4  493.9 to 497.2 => -0.10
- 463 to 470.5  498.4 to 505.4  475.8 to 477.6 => -0.01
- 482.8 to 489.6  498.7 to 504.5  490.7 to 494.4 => -0.04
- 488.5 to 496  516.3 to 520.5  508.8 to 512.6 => -0.08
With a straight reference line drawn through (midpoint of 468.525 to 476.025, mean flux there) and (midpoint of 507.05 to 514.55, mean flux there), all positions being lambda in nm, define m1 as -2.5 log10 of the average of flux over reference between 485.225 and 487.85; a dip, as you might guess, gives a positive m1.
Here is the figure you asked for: 0.07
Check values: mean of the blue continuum 22.1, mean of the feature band 20.8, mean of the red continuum 22.1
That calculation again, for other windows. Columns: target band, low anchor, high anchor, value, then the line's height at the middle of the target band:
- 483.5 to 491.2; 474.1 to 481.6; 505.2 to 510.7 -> 0.046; 22.8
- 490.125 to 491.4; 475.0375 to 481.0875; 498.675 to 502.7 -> 0.023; 22.9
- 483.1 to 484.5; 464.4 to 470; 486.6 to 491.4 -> -0.049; 22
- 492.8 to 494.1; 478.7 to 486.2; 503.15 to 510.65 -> -0.062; 22.5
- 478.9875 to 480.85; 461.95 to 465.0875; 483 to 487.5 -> -0.152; 21.7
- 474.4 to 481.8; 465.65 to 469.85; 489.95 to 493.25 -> -0.063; 21.9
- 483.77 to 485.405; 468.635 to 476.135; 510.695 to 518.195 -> 0.007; 21.9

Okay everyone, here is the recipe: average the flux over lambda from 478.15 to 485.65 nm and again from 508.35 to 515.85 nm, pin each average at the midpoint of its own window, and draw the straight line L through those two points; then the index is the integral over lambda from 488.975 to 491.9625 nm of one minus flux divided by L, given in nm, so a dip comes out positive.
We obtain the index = 0.09 nm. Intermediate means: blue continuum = 23.3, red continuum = 22.3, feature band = 22.3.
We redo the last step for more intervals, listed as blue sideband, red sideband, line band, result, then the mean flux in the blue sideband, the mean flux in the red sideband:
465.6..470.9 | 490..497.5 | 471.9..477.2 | -0.14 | 21.3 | 23.4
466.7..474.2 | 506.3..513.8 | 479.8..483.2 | -0.23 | 21.9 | 22.1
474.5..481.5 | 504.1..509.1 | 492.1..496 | -0.29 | 23.1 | 21.8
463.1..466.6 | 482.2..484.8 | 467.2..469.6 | 0.03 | 21.4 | 22.7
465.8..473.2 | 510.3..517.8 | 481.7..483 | -0.09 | 21.7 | 21.5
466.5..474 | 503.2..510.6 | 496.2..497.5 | -0.09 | 21.8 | 21.9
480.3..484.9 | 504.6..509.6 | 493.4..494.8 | -0.11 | 23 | 22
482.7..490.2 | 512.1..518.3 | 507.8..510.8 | -0.15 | 21.9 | 20.9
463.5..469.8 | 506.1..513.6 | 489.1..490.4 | -0.07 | 21.3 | 22.1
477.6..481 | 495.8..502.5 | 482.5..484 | 0.07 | 24.4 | 22.6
